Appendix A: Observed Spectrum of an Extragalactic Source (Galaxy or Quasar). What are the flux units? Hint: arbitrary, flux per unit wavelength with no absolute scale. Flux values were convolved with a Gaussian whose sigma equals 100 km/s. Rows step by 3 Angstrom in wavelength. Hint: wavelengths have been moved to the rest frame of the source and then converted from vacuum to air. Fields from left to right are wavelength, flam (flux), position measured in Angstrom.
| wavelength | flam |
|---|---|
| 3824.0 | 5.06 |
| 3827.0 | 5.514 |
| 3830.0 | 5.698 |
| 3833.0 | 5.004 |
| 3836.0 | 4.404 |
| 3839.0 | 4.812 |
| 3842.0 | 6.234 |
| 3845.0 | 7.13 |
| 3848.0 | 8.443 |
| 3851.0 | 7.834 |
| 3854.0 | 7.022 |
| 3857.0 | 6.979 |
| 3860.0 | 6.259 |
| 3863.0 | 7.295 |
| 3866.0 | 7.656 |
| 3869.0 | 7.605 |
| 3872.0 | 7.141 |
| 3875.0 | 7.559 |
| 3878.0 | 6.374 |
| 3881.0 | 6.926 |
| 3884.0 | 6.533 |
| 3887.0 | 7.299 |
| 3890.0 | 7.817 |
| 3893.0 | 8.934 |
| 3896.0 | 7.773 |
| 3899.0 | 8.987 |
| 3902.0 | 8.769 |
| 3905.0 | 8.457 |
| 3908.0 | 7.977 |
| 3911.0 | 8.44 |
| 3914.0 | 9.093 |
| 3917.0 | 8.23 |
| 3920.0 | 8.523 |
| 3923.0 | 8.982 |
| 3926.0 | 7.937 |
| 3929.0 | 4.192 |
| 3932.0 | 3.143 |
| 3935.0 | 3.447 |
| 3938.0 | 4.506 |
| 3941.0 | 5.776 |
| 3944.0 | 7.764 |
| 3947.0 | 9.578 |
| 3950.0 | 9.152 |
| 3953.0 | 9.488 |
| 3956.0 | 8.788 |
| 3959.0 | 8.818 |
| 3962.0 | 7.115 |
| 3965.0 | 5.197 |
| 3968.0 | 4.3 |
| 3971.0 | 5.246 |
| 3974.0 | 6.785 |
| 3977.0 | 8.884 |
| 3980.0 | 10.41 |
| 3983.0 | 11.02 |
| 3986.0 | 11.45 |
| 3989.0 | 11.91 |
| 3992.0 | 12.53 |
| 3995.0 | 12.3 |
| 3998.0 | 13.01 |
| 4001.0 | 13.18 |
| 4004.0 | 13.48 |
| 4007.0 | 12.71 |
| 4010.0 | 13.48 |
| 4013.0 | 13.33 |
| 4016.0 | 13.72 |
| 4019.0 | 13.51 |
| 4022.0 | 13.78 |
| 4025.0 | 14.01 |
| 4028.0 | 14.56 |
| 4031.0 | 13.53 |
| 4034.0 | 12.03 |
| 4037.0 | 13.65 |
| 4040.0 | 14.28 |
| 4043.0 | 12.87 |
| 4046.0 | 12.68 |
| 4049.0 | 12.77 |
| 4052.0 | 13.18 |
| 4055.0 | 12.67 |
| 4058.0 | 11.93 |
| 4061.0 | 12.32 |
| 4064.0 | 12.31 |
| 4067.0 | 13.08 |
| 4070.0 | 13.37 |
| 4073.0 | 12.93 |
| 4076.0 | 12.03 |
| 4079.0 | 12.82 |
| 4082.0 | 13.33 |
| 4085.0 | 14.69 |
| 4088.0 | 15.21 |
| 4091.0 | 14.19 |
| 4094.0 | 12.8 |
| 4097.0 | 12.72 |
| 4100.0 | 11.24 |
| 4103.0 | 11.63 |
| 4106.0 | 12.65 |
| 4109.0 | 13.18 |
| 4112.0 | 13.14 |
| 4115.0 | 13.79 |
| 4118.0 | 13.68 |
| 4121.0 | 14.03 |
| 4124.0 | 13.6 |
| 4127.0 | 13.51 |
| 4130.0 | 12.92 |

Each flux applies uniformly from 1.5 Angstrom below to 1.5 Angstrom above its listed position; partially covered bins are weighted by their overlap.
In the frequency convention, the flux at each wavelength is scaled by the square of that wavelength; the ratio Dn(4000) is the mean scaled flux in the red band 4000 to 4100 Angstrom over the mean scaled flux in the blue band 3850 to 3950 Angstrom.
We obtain 1.95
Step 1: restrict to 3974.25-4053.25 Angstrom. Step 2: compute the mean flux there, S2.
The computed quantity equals 12.7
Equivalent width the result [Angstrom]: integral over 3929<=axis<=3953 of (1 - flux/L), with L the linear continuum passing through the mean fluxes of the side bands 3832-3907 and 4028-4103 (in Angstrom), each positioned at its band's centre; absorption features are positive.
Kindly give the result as 8.0 Angstrom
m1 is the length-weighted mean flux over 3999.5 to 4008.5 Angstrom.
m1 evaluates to 13.1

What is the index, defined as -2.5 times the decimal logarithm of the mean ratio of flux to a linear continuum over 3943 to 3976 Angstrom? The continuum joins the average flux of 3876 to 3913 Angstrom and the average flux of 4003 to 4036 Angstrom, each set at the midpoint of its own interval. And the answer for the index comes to 0.39 mag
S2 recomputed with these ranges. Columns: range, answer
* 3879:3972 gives 7.33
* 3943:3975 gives 7.48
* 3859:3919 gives 7.78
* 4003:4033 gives 13.6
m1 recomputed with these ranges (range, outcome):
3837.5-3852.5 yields 6.89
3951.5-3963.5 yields 8.55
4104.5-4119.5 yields 13.3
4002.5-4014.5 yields 13.2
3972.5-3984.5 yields 9.27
